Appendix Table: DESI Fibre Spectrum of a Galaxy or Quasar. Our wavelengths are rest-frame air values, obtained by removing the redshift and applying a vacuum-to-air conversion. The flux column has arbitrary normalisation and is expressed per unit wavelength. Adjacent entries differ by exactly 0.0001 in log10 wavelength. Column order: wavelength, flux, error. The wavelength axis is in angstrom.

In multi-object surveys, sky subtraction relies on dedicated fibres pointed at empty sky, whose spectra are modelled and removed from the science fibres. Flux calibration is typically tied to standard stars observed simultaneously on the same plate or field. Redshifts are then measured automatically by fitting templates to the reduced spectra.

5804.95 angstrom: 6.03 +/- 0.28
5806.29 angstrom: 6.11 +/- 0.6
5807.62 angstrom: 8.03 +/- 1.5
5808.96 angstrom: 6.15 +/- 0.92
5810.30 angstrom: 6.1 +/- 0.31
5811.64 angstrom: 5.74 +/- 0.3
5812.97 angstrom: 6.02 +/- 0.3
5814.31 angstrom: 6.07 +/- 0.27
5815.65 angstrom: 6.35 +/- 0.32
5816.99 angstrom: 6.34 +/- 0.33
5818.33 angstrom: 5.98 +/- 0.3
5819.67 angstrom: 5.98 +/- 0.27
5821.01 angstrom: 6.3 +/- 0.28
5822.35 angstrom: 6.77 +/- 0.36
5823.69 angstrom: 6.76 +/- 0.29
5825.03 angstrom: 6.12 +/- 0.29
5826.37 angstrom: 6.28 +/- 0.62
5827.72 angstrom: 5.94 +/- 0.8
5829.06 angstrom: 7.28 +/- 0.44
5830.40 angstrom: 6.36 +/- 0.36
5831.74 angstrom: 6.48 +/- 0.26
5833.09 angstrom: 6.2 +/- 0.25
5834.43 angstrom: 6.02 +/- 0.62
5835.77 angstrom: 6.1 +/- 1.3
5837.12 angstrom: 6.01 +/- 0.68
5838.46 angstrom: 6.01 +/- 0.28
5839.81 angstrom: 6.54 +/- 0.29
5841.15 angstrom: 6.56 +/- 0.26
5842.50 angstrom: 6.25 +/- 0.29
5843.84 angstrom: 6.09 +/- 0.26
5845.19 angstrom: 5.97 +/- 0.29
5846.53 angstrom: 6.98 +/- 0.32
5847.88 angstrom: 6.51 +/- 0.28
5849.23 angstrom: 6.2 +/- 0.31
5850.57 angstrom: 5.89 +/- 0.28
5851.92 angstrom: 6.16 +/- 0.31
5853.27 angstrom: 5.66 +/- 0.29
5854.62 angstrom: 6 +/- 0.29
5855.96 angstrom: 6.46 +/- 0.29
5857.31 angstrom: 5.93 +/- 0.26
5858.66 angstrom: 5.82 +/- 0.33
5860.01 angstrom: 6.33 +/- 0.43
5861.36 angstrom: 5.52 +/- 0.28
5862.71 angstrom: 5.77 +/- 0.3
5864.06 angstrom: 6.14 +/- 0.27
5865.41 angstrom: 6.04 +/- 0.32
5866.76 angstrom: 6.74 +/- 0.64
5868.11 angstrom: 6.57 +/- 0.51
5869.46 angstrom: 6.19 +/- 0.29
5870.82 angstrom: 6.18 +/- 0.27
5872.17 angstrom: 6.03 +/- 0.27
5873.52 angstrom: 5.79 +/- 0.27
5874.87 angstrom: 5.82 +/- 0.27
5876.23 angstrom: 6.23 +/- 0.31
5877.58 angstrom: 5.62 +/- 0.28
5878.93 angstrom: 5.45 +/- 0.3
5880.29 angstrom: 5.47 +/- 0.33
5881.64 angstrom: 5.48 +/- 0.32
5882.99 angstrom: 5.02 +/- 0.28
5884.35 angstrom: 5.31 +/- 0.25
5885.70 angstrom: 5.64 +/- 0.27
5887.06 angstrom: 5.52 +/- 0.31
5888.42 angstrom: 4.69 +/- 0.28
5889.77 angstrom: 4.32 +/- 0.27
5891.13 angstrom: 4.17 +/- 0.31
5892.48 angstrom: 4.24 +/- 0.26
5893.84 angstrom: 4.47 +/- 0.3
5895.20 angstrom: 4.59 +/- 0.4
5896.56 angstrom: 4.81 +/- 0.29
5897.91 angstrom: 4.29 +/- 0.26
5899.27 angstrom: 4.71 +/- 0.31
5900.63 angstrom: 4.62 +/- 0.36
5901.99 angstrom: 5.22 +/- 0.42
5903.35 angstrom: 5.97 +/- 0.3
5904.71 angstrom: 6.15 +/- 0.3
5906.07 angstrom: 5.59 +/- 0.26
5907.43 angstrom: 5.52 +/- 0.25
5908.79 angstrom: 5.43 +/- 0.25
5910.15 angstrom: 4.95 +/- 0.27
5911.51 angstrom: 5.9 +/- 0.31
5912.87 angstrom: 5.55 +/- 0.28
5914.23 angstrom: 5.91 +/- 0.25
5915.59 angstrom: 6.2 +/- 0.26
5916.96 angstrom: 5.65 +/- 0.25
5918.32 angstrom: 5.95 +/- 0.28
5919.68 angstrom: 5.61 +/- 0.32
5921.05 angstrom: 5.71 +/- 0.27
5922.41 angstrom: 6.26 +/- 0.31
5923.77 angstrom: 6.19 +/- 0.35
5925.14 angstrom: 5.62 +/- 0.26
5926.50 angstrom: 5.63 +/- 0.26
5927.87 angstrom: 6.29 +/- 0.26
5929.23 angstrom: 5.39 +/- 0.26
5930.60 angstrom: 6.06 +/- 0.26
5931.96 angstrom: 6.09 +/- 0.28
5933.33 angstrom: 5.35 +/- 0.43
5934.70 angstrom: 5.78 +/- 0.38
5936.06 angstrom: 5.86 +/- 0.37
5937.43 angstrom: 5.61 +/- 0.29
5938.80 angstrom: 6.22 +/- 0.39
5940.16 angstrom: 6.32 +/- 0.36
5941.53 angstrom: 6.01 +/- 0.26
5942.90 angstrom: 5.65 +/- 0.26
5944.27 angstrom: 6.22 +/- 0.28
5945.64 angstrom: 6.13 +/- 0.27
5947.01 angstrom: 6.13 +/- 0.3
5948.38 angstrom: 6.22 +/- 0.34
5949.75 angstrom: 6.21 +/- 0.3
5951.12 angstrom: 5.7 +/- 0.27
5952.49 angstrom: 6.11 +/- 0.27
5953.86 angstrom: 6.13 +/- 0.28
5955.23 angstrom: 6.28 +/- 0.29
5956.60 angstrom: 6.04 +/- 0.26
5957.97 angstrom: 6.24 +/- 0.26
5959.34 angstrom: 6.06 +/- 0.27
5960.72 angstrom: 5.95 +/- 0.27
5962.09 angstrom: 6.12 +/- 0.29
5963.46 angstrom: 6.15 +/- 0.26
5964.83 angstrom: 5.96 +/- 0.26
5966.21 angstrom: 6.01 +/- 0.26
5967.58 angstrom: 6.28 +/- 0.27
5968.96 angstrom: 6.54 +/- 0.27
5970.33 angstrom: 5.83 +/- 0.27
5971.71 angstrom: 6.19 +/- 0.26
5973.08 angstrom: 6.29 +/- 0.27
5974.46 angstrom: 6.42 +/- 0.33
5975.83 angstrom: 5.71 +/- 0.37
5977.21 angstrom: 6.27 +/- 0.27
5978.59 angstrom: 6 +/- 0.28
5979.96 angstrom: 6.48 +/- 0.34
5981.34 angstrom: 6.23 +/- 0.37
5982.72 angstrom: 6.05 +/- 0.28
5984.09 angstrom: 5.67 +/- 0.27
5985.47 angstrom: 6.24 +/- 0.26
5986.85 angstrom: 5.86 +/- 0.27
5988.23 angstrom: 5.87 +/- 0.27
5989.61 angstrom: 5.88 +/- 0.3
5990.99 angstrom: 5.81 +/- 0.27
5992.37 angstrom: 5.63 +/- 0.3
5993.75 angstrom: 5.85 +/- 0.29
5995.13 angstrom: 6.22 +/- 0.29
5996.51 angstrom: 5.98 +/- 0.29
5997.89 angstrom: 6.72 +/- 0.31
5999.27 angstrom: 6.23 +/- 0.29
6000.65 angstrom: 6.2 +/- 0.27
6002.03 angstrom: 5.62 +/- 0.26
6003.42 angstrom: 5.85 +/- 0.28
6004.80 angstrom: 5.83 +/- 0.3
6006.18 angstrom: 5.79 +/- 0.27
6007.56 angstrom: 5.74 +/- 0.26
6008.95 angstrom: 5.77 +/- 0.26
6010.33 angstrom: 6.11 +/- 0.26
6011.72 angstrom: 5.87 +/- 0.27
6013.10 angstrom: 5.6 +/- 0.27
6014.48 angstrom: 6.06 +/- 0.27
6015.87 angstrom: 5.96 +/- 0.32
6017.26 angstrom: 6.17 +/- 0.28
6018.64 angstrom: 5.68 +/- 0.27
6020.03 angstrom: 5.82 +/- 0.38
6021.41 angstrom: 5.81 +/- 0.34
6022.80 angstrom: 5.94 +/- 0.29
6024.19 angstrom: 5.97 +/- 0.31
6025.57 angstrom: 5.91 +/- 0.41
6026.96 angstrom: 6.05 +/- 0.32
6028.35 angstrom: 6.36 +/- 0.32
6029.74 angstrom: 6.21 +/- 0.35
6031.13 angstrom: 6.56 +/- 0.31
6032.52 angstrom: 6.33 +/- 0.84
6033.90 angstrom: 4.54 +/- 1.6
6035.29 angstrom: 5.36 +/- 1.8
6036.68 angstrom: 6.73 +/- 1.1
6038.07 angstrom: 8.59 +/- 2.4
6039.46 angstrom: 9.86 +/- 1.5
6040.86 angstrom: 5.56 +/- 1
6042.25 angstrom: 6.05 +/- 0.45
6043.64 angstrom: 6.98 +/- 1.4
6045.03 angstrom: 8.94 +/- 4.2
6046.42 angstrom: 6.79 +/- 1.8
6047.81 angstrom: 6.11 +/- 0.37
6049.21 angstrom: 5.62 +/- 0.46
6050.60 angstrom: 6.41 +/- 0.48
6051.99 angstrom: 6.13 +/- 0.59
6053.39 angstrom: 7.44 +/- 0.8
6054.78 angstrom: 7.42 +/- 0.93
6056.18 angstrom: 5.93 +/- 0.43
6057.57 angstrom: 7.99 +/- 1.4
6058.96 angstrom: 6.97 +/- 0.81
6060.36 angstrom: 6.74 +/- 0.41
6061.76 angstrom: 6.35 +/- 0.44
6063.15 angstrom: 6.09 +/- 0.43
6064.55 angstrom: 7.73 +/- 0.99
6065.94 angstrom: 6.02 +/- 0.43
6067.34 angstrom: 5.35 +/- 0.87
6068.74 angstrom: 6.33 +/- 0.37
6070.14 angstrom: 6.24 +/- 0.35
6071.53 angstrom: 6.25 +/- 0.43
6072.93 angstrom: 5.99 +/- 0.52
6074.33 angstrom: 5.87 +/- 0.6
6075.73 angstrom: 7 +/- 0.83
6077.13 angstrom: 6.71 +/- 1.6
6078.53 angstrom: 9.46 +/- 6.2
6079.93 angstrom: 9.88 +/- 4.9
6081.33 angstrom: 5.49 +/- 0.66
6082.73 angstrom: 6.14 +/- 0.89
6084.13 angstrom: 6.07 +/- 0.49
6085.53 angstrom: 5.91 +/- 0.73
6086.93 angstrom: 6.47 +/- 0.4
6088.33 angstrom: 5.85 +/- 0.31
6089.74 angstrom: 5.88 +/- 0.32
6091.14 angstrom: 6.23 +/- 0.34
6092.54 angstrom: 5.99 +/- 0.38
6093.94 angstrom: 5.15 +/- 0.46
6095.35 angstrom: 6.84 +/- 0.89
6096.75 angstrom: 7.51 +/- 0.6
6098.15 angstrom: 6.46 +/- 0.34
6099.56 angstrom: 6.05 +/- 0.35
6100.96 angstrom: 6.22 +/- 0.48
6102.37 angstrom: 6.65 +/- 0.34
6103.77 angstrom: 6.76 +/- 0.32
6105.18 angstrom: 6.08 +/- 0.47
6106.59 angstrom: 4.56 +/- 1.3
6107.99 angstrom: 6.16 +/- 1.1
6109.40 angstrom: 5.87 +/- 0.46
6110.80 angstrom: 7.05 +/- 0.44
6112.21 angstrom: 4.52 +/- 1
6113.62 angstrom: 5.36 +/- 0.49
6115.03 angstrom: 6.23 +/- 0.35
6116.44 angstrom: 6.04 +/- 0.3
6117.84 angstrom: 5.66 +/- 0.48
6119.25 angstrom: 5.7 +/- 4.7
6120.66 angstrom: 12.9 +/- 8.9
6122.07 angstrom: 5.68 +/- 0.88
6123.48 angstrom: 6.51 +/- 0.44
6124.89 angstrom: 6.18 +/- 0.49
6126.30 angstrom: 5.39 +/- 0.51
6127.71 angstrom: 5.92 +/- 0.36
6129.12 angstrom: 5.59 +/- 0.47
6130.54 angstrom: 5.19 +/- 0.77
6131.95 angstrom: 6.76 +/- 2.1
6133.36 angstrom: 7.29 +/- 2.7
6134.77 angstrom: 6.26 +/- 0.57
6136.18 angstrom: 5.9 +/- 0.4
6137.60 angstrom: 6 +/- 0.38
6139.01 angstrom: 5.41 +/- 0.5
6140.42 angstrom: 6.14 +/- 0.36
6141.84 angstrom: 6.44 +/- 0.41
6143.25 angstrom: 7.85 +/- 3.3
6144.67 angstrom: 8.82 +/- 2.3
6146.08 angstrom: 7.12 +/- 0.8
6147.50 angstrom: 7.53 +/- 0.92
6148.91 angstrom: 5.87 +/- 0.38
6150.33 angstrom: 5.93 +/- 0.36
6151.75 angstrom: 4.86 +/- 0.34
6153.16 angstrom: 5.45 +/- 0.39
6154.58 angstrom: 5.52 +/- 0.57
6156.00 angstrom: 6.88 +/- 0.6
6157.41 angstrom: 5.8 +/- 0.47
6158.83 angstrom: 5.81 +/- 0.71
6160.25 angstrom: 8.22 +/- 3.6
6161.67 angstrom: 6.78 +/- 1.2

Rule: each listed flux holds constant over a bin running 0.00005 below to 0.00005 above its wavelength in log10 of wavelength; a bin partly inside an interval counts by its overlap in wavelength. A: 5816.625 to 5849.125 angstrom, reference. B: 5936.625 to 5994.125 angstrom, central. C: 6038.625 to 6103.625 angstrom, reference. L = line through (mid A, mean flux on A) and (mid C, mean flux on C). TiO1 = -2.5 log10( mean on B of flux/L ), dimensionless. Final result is 0.08 mag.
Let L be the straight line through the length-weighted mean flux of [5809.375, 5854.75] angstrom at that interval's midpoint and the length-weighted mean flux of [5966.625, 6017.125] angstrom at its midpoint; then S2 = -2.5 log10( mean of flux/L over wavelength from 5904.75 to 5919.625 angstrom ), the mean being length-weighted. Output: 0.081 mag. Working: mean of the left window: 6.24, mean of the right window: 6.02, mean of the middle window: 5.69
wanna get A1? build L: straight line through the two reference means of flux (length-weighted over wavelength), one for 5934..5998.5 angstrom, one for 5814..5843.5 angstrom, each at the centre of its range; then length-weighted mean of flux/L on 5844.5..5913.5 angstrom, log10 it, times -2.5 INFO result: 0.114 mag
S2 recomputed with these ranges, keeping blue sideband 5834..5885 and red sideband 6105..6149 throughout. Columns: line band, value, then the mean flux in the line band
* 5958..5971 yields 0.010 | 6.11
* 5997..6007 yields 0.032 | 6.03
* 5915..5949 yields 0.036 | 5.92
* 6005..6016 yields 0.067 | 5.86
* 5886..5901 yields 0.299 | 4.61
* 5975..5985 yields 0.020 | 6.07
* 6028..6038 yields 0.016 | 6.16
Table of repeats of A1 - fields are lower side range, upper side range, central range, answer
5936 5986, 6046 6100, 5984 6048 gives 0.022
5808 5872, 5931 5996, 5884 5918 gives 0.182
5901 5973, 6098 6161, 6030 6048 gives -0.113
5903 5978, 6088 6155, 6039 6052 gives -0.114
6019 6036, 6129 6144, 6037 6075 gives -0.125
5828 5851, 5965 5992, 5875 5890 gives 0.160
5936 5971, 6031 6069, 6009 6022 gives 0.101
